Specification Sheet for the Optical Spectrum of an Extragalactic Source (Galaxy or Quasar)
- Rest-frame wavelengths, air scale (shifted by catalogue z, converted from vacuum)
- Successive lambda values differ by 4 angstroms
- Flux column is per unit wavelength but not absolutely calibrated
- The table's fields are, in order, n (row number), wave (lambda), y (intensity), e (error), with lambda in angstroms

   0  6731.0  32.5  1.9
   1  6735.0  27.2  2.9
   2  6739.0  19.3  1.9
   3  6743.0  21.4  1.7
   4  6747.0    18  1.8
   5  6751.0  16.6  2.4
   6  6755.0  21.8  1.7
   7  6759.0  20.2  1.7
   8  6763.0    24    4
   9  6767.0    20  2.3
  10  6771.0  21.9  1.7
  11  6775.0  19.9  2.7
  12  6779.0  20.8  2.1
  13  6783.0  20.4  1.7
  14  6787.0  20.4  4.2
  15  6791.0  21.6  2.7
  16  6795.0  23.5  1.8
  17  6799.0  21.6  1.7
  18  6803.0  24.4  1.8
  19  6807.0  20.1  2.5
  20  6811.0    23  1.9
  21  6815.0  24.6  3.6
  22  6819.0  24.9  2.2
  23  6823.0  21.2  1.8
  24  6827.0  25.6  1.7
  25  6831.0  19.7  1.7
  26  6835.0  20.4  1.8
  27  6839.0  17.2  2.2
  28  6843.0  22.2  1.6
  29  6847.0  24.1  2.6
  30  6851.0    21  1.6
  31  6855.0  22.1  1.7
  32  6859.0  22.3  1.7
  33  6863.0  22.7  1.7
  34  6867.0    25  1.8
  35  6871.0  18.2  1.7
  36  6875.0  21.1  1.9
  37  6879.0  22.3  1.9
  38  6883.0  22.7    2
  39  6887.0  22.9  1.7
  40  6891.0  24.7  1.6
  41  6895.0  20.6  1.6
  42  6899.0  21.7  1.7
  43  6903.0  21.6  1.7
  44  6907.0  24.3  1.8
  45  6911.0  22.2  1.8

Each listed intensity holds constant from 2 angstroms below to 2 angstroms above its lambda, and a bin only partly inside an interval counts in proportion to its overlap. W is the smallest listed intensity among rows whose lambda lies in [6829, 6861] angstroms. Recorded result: 17.2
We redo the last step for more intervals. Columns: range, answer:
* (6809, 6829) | 21.2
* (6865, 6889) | 18.2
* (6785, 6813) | 20.1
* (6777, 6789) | 20.4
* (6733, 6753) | 16.6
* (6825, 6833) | 19.7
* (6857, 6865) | 22.3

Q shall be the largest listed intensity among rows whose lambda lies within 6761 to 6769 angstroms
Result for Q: 24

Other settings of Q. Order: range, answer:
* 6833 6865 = 24.1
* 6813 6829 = 25.6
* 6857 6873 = 25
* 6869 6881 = 22.3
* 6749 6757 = 21.8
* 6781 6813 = 24.4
